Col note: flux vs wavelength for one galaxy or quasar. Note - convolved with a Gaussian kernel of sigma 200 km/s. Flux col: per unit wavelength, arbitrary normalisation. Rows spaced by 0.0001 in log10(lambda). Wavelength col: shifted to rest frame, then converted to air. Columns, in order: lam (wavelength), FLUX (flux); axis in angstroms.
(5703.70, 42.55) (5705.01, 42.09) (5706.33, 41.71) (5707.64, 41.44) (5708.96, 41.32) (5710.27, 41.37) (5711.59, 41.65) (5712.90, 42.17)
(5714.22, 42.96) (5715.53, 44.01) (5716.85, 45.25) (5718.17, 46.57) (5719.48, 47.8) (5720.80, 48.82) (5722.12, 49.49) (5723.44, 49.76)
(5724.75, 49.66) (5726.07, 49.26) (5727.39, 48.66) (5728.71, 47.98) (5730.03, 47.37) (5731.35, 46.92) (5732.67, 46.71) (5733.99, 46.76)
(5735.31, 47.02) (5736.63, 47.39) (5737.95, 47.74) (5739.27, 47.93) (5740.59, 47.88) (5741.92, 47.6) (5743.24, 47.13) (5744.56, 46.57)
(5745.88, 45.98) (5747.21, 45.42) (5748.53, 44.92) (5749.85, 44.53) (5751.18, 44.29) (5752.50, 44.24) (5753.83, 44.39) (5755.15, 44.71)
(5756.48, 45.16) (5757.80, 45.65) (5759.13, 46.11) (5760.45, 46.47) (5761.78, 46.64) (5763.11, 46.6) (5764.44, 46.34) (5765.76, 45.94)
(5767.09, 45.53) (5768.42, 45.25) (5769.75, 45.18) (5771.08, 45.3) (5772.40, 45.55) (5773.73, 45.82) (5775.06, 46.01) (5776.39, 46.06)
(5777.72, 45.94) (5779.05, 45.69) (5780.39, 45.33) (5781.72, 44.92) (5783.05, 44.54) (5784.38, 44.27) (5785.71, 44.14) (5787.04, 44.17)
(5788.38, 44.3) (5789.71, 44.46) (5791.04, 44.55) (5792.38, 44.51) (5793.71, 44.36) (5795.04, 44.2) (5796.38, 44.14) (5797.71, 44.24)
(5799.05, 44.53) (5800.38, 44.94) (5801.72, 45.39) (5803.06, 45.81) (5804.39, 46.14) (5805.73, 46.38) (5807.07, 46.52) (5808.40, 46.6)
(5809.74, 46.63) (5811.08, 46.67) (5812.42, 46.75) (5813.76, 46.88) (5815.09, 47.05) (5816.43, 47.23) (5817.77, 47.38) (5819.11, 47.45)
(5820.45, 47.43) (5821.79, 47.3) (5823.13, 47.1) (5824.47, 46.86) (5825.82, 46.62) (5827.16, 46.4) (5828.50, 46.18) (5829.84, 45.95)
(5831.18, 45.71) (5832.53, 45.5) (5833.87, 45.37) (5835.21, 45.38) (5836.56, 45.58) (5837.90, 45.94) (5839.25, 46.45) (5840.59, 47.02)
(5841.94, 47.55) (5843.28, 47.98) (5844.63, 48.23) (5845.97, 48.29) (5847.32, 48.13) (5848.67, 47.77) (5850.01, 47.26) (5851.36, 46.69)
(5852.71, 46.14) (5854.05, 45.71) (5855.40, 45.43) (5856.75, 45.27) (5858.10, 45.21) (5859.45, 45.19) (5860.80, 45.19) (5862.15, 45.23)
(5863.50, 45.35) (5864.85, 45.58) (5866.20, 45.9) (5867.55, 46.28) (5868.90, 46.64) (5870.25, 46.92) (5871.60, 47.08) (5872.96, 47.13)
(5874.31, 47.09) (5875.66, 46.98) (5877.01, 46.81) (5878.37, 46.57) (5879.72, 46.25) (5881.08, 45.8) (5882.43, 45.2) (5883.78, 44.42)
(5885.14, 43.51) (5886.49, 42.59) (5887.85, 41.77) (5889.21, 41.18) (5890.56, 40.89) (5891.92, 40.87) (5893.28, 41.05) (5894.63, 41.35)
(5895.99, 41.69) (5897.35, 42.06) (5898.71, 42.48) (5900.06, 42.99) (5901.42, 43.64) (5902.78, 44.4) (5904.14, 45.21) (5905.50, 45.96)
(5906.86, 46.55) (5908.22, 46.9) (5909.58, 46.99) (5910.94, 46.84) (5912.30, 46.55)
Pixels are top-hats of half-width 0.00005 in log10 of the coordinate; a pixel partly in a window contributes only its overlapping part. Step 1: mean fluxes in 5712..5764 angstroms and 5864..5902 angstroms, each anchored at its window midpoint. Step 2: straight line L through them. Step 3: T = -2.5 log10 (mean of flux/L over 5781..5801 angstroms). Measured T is 0.030 mag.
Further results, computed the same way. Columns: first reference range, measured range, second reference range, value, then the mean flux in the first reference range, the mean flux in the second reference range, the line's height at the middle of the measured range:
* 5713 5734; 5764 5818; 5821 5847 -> 0.03 mag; 47.2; 46.6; 46.9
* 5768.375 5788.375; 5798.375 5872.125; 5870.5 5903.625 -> -0.04 mag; 45.2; 43.9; 44.5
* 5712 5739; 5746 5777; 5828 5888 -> 0.03 mag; 47.1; 46.1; 46.8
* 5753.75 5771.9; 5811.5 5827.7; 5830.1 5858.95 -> -0.02 mag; 45.7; 46.5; 46.3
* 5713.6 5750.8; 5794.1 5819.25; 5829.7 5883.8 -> 0.01 mag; 47.1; 46.3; 46.6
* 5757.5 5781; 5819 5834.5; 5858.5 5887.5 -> -0.02 mag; 45.8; 45.7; 45.8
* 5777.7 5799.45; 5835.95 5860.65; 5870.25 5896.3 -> -0.05 mag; 44.6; 44.2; 44.3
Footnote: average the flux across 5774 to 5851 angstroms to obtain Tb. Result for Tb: 46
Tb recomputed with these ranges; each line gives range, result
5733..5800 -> 45.5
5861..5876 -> 46.3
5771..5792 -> 45.1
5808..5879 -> 46.5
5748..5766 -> 45.4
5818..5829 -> 46.9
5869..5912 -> 44.5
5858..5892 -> 45.1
